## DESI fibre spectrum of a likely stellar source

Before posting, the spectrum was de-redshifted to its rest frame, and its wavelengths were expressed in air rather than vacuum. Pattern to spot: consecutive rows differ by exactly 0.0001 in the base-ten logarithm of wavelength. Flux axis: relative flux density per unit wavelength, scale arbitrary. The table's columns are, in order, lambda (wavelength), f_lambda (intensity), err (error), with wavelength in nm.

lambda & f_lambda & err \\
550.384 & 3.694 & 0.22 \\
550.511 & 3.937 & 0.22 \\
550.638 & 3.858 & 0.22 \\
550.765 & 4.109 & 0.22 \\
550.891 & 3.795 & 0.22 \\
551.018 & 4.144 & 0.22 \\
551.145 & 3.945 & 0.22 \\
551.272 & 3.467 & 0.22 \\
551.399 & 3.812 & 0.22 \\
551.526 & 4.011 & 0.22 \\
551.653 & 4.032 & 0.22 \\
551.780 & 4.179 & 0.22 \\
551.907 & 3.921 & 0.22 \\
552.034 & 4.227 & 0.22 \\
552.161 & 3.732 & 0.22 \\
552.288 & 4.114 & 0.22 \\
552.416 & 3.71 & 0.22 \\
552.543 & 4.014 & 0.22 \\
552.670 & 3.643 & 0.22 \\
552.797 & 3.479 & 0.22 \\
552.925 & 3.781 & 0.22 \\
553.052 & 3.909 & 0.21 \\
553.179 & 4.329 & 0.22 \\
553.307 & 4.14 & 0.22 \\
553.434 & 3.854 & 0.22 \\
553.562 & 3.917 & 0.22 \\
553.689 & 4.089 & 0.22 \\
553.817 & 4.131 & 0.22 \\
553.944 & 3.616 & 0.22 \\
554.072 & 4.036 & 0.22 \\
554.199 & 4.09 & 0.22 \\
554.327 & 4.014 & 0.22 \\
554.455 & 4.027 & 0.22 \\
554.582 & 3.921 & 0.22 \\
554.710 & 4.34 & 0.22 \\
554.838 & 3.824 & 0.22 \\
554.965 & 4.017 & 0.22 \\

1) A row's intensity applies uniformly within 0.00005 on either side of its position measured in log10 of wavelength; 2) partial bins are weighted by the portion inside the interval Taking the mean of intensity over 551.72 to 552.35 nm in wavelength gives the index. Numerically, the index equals 4.04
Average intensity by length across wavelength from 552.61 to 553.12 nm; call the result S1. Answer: 3.71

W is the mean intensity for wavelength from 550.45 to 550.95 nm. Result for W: 3.93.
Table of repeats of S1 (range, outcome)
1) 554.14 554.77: 4.07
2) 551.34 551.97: 3.99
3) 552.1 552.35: 3.93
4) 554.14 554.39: 4.05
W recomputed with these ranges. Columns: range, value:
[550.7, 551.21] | 4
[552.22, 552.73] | 3.87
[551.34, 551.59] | 3.91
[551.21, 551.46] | 3.64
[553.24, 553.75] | 4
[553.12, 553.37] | 4.22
